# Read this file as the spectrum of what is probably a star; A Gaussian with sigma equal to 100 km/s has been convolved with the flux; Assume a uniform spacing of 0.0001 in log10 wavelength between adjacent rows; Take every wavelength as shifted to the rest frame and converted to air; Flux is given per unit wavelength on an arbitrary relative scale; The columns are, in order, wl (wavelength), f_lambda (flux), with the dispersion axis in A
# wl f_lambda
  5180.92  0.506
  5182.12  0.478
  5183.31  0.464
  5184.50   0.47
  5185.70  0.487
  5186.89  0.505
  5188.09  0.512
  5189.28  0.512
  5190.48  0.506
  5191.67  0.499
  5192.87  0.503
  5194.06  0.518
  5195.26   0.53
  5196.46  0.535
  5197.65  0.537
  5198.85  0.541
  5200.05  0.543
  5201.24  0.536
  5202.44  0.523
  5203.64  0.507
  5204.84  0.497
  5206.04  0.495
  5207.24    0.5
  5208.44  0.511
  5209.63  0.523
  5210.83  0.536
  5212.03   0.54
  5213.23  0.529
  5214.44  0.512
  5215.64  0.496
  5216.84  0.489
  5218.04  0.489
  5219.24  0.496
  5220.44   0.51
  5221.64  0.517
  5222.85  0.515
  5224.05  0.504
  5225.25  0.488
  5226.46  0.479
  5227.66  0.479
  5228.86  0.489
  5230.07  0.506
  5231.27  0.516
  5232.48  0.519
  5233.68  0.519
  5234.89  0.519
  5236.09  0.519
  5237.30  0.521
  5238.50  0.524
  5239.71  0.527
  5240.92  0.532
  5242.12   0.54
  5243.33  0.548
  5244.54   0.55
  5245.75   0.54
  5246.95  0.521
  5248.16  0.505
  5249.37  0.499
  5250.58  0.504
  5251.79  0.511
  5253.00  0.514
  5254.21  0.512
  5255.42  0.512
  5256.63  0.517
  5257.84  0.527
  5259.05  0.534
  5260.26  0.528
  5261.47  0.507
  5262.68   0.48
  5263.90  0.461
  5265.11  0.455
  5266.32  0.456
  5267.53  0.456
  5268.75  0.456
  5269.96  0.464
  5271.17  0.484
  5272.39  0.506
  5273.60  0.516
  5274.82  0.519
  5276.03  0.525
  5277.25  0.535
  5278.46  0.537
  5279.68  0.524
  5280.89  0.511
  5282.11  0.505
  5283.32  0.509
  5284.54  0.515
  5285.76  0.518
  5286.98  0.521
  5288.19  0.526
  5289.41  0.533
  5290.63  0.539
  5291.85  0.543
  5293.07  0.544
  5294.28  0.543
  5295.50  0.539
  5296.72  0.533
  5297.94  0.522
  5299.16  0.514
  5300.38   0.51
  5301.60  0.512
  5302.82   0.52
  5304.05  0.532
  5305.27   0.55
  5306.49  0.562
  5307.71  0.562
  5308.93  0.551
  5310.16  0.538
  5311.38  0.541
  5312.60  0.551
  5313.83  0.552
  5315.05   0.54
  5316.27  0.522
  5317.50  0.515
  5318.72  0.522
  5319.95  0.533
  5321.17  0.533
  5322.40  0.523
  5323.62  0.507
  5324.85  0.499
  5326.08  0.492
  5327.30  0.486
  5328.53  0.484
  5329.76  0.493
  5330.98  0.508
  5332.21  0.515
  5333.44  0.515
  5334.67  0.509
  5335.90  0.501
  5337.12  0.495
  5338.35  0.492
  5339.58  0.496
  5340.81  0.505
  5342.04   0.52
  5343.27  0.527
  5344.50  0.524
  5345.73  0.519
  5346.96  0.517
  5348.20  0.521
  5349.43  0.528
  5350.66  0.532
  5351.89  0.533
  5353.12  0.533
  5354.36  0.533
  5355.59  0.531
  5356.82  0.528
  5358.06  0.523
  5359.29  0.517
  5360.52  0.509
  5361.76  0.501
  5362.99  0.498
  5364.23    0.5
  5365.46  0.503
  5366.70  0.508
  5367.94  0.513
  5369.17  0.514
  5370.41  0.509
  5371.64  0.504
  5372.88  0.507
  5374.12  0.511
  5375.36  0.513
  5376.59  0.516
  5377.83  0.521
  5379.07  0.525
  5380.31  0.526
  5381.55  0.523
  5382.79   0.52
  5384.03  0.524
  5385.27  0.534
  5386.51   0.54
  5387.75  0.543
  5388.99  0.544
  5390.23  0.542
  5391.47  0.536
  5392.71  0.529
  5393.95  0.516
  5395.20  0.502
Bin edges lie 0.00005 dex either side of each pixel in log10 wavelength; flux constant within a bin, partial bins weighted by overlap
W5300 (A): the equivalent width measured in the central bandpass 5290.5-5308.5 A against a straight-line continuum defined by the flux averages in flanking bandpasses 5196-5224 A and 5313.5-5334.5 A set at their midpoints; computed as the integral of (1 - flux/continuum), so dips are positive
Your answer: -0.74 A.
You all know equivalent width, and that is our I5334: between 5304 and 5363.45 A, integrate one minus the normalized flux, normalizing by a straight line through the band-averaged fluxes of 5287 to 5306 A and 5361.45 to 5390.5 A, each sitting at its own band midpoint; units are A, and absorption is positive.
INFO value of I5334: 0.5 A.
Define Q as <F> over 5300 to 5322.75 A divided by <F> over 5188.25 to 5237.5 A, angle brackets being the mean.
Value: 1.05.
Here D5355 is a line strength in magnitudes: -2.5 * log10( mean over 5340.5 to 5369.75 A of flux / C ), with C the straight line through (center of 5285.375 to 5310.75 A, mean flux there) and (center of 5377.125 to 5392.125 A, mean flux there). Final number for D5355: 0.029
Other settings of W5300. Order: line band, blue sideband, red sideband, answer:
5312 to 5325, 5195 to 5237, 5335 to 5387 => -0.32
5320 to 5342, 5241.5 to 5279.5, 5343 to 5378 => 0.41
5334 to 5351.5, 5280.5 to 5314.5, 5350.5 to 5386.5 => 0.31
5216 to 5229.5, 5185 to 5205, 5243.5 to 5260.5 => 0.59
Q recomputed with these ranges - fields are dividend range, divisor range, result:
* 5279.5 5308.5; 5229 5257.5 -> 1.02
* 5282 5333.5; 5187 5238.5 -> 1.03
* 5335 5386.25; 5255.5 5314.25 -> 1.00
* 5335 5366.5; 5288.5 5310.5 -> 0.96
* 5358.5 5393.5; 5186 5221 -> 1.01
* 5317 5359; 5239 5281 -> 1.01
